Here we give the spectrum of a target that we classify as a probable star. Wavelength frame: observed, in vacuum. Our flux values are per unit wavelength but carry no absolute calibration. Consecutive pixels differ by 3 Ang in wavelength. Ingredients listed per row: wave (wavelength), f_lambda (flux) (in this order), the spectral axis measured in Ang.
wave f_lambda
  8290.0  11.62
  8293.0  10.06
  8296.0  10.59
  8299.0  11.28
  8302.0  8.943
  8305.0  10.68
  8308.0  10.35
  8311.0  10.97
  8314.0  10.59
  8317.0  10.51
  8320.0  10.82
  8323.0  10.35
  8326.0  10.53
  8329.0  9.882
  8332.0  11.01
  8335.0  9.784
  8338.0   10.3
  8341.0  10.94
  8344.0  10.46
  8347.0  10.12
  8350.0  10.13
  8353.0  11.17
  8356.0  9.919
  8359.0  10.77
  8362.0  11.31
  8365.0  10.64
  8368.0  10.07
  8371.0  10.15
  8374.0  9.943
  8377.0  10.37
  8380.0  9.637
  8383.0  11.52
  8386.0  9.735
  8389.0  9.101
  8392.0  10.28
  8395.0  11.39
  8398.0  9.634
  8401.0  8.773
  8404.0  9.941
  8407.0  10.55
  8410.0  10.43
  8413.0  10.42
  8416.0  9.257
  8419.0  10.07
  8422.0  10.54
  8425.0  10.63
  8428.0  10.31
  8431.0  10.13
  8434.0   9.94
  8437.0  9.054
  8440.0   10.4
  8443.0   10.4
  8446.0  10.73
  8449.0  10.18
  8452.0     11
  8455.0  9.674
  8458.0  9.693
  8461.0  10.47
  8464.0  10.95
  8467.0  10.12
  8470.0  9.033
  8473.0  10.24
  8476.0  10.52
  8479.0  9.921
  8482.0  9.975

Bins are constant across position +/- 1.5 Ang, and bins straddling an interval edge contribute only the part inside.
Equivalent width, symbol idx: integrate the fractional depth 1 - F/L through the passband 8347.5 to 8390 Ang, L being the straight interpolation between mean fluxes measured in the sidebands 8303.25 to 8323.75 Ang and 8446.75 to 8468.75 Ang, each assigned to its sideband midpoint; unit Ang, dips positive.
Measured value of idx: 0.6 Ang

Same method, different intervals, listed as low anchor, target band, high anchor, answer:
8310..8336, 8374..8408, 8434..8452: 0.9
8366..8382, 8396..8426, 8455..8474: 0.1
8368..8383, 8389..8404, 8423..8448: 0.4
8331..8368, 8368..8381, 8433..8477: 0.5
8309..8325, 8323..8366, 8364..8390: -0.4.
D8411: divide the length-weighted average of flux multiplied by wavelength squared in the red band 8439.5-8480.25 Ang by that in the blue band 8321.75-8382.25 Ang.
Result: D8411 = 1.0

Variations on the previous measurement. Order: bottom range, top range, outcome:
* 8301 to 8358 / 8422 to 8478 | 1.01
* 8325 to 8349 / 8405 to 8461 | 1.01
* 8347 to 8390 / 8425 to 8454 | 1.01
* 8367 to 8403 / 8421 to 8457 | 1.03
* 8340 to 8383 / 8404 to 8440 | 0.98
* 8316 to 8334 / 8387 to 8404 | 0.95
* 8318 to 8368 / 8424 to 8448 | 0.99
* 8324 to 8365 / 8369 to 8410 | 0.97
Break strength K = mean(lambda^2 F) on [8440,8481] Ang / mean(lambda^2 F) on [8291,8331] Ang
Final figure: 1.01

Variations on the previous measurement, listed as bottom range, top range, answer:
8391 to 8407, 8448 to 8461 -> 1.03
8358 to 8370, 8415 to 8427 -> 0.97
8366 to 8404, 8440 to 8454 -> 1.06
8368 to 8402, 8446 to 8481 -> 1.03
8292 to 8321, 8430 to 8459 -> 1.00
